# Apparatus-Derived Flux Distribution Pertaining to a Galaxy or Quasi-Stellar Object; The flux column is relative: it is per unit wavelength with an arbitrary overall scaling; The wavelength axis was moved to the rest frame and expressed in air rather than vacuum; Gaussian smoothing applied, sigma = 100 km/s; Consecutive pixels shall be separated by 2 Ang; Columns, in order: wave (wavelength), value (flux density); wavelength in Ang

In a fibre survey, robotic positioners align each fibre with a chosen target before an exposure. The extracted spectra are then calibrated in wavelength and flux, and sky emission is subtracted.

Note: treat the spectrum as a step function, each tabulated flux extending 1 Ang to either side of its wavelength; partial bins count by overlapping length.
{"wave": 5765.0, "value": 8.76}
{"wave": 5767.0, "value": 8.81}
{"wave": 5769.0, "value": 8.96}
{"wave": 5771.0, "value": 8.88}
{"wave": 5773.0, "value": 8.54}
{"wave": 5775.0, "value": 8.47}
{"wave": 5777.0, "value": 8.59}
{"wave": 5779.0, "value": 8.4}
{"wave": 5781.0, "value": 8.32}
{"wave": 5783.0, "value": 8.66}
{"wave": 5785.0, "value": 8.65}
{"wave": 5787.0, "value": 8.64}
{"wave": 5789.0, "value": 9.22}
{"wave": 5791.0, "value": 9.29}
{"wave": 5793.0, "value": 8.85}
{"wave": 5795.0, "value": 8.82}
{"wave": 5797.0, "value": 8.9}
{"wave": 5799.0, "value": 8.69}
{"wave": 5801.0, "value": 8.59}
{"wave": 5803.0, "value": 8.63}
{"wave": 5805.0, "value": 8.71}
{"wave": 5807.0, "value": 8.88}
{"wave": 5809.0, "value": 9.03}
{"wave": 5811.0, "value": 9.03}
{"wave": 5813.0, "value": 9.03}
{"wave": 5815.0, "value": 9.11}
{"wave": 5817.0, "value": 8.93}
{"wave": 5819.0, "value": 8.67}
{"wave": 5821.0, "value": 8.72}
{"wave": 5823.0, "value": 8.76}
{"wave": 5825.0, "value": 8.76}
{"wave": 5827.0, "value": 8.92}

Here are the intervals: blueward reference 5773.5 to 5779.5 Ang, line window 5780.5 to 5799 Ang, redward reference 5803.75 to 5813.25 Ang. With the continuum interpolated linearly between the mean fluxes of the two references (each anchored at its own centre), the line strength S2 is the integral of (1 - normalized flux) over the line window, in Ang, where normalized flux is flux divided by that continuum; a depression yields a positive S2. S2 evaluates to -0.3 Ang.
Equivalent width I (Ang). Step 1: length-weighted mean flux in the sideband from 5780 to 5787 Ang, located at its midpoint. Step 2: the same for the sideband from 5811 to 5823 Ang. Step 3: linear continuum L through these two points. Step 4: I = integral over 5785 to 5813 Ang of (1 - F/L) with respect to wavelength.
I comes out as -0.50 Ang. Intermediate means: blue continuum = 8.56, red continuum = 8.89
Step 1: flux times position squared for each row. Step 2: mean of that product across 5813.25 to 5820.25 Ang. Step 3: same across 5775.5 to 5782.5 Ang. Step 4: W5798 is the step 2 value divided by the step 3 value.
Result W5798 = 1.07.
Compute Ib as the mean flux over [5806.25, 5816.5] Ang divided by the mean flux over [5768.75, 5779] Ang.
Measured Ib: 1.04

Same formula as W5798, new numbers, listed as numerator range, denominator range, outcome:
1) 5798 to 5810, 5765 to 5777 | 1.02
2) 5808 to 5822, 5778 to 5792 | 1.03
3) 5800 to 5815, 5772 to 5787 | 1.05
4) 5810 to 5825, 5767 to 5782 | 1.05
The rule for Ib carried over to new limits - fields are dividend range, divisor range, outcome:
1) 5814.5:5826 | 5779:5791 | 1.01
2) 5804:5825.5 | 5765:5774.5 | 1.01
